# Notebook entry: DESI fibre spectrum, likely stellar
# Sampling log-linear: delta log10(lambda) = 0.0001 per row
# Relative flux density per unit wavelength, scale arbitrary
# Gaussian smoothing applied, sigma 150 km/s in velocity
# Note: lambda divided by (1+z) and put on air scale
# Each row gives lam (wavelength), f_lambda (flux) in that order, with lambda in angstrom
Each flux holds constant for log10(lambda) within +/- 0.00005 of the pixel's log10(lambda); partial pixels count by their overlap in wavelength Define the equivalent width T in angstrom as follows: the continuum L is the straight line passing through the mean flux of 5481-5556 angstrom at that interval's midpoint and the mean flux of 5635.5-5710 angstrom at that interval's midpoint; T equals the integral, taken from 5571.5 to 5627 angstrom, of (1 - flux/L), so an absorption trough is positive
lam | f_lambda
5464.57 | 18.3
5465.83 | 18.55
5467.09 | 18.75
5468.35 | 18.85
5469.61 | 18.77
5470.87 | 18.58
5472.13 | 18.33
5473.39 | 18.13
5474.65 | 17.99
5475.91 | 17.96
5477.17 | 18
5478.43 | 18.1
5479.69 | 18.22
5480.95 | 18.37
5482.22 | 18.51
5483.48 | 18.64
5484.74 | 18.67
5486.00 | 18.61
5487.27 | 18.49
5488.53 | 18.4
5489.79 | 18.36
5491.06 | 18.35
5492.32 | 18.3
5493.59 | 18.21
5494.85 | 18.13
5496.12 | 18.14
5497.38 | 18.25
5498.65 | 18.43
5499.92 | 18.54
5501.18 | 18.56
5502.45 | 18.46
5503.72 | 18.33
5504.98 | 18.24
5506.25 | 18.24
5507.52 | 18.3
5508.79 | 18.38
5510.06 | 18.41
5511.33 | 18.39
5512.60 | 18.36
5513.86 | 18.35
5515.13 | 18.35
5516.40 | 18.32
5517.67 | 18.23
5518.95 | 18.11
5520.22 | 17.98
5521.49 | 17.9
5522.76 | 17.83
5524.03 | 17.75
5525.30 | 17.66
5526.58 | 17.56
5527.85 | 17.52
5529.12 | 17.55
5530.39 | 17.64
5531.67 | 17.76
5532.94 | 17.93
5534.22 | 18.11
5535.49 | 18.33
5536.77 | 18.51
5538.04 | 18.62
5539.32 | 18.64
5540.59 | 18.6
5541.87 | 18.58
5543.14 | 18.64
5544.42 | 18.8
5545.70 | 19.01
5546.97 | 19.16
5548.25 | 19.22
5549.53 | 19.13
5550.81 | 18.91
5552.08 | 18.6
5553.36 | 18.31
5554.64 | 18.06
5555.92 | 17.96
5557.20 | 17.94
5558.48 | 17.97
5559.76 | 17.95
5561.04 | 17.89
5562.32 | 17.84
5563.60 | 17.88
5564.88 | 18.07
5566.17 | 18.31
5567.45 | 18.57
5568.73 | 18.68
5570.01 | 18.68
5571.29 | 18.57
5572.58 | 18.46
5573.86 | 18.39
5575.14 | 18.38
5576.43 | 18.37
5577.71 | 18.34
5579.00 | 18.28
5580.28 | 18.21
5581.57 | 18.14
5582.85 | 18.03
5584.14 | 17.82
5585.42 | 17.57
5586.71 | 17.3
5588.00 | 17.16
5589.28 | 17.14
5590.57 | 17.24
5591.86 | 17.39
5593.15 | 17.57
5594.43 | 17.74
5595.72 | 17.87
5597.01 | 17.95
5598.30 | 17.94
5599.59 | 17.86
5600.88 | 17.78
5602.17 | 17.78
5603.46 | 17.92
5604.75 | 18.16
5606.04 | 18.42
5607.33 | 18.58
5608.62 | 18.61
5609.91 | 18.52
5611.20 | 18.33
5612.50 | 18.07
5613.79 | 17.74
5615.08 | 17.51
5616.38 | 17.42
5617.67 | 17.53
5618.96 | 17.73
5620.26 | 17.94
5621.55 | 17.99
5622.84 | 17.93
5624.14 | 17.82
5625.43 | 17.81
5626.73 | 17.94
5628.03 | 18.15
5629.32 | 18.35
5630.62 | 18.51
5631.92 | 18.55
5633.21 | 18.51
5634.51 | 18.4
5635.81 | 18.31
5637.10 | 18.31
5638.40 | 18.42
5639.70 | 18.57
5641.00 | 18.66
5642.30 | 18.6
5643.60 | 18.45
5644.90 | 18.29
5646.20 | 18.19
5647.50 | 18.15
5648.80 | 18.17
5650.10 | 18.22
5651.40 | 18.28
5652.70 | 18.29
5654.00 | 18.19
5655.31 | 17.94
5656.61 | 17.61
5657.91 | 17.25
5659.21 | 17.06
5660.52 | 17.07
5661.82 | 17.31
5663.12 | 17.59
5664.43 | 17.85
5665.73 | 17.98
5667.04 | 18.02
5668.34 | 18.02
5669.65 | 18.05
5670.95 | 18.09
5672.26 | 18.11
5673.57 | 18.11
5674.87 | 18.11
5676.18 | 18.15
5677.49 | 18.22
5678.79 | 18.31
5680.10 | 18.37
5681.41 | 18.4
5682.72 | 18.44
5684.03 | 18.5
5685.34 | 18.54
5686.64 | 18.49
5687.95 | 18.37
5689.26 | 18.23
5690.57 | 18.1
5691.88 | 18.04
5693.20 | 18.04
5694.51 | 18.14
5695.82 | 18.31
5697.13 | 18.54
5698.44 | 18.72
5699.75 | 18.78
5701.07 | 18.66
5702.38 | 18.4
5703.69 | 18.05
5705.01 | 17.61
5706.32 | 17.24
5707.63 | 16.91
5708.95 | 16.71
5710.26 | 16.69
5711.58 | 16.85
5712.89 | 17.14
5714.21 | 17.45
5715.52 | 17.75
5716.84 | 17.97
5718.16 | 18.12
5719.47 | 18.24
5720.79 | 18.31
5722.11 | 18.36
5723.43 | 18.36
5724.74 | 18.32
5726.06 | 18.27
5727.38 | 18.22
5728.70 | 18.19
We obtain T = 0.8 angstrom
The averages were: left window 18.3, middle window 17.9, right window 18.1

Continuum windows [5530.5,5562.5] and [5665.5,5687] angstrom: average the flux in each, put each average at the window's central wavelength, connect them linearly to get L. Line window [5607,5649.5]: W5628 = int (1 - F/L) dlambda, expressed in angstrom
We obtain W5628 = 0.3 angstrom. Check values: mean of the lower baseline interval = 18.4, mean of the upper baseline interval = 18.2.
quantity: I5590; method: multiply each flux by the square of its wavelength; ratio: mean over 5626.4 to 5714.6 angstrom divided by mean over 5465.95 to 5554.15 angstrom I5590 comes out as 1.04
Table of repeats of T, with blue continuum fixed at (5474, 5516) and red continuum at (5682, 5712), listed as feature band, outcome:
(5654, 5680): 0.3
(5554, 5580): 0.0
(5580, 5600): 0.6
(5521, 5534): 0.4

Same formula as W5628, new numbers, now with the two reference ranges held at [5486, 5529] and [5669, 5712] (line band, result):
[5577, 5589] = 0.2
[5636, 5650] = -0.2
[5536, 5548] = -0.4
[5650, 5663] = 0.3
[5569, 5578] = -0.2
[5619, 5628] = 0.1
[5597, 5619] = 0.2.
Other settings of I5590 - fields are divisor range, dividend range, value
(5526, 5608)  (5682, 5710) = 1.05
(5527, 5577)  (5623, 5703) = 1.03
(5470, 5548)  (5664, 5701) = 1.06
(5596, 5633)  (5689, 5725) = 1.03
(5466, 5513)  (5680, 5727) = 1.06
